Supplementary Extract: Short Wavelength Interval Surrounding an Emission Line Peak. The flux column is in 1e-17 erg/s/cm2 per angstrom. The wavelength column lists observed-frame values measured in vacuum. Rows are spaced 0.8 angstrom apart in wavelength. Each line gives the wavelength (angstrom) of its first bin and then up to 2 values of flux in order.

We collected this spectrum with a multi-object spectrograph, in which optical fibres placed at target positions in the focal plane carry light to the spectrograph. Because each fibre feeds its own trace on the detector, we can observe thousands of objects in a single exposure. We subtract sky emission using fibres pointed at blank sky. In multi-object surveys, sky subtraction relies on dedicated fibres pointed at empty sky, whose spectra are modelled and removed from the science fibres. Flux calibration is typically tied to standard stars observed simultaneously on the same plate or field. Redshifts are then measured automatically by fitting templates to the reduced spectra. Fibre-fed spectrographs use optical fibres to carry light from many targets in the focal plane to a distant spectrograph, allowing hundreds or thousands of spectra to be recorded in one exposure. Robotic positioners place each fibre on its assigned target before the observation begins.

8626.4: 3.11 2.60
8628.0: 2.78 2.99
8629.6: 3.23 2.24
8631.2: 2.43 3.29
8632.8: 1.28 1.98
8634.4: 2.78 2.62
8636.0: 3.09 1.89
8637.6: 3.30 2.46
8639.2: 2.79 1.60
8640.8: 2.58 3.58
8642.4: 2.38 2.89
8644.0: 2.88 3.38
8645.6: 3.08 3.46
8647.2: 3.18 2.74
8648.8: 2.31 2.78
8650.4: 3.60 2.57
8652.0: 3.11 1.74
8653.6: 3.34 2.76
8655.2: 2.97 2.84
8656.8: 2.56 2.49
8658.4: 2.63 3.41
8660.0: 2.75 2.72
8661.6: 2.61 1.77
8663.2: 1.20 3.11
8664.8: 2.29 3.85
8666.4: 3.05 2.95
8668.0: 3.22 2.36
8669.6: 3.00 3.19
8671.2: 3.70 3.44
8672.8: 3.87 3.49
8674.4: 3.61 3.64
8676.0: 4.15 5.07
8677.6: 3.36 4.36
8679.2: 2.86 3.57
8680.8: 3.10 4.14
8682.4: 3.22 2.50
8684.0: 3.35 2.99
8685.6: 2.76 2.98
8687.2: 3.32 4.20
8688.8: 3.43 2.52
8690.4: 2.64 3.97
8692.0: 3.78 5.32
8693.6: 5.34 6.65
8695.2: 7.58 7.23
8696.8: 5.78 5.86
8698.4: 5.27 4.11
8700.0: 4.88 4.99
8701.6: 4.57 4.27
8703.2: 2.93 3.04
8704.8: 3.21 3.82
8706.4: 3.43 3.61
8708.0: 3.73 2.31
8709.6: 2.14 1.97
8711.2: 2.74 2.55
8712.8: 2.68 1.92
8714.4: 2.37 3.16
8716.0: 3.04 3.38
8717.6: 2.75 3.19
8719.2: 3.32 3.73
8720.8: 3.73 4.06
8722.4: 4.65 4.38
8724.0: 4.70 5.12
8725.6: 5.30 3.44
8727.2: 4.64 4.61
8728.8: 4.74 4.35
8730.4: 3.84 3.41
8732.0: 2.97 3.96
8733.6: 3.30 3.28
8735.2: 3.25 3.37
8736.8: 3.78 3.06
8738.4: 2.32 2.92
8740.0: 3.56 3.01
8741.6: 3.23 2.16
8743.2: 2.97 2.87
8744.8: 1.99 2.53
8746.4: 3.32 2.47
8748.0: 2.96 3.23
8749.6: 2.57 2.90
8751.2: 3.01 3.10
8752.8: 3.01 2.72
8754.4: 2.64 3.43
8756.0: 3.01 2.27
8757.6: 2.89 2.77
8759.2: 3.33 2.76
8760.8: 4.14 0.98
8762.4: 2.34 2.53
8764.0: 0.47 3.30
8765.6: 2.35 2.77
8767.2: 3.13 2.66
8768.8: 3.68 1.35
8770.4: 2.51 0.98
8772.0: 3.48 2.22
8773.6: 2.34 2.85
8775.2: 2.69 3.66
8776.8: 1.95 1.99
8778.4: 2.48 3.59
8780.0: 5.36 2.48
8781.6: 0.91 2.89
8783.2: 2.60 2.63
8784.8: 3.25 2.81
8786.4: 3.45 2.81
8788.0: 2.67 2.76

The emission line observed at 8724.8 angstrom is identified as [N II] 6583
